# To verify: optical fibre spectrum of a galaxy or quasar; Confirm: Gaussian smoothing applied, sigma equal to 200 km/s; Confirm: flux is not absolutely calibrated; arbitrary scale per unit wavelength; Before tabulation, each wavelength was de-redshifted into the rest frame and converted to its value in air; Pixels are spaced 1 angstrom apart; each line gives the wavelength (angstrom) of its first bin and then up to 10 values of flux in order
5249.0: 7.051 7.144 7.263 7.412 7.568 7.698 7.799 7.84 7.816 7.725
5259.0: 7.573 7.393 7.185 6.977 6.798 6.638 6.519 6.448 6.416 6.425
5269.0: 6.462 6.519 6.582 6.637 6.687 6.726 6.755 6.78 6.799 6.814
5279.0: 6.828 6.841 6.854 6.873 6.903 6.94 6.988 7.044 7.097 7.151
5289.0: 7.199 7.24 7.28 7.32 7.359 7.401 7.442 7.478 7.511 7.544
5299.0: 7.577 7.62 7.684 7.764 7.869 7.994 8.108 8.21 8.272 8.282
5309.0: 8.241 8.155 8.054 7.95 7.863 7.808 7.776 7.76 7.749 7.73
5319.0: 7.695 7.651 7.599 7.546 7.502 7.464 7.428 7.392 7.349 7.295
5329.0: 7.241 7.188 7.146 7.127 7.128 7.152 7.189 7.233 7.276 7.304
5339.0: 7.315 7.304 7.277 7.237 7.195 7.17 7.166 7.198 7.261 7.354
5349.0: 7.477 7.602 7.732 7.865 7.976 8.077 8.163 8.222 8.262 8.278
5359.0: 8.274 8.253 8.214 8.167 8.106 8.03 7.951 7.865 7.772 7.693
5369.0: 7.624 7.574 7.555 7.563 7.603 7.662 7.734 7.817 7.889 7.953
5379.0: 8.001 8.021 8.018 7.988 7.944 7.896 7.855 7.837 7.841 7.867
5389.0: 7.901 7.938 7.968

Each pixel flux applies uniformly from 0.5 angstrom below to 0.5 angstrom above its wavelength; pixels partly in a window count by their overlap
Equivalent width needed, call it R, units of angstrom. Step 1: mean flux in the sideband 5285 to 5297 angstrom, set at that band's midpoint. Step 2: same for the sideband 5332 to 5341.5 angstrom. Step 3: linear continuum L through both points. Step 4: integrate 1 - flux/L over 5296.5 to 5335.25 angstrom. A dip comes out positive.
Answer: -2.2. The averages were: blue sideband 7.27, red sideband 7.24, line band 7.66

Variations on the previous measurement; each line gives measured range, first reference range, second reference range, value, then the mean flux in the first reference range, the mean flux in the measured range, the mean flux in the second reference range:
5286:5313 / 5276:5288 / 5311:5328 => -1.6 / 6.91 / 7.68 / 7.64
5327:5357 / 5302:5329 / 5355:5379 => 1.7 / 7.79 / 7.42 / 7.92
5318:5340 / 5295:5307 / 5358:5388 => 1.3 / 7.77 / 7.35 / 7.89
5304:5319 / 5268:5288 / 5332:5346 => -2.0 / 6.8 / 7.99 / 7.22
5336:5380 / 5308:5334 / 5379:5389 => 0.4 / 7.6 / 7.72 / 7.92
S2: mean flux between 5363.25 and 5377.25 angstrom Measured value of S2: 7.74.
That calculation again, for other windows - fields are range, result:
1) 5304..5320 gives 7.97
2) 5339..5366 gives 7.76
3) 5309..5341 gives 7.5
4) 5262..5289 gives 6.76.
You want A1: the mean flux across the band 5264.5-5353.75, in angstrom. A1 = 7.33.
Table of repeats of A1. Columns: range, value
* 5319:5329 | 7.47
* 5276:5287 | 6.89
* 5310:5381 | 7.65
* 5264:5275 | 6.56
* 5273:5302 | 7.15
